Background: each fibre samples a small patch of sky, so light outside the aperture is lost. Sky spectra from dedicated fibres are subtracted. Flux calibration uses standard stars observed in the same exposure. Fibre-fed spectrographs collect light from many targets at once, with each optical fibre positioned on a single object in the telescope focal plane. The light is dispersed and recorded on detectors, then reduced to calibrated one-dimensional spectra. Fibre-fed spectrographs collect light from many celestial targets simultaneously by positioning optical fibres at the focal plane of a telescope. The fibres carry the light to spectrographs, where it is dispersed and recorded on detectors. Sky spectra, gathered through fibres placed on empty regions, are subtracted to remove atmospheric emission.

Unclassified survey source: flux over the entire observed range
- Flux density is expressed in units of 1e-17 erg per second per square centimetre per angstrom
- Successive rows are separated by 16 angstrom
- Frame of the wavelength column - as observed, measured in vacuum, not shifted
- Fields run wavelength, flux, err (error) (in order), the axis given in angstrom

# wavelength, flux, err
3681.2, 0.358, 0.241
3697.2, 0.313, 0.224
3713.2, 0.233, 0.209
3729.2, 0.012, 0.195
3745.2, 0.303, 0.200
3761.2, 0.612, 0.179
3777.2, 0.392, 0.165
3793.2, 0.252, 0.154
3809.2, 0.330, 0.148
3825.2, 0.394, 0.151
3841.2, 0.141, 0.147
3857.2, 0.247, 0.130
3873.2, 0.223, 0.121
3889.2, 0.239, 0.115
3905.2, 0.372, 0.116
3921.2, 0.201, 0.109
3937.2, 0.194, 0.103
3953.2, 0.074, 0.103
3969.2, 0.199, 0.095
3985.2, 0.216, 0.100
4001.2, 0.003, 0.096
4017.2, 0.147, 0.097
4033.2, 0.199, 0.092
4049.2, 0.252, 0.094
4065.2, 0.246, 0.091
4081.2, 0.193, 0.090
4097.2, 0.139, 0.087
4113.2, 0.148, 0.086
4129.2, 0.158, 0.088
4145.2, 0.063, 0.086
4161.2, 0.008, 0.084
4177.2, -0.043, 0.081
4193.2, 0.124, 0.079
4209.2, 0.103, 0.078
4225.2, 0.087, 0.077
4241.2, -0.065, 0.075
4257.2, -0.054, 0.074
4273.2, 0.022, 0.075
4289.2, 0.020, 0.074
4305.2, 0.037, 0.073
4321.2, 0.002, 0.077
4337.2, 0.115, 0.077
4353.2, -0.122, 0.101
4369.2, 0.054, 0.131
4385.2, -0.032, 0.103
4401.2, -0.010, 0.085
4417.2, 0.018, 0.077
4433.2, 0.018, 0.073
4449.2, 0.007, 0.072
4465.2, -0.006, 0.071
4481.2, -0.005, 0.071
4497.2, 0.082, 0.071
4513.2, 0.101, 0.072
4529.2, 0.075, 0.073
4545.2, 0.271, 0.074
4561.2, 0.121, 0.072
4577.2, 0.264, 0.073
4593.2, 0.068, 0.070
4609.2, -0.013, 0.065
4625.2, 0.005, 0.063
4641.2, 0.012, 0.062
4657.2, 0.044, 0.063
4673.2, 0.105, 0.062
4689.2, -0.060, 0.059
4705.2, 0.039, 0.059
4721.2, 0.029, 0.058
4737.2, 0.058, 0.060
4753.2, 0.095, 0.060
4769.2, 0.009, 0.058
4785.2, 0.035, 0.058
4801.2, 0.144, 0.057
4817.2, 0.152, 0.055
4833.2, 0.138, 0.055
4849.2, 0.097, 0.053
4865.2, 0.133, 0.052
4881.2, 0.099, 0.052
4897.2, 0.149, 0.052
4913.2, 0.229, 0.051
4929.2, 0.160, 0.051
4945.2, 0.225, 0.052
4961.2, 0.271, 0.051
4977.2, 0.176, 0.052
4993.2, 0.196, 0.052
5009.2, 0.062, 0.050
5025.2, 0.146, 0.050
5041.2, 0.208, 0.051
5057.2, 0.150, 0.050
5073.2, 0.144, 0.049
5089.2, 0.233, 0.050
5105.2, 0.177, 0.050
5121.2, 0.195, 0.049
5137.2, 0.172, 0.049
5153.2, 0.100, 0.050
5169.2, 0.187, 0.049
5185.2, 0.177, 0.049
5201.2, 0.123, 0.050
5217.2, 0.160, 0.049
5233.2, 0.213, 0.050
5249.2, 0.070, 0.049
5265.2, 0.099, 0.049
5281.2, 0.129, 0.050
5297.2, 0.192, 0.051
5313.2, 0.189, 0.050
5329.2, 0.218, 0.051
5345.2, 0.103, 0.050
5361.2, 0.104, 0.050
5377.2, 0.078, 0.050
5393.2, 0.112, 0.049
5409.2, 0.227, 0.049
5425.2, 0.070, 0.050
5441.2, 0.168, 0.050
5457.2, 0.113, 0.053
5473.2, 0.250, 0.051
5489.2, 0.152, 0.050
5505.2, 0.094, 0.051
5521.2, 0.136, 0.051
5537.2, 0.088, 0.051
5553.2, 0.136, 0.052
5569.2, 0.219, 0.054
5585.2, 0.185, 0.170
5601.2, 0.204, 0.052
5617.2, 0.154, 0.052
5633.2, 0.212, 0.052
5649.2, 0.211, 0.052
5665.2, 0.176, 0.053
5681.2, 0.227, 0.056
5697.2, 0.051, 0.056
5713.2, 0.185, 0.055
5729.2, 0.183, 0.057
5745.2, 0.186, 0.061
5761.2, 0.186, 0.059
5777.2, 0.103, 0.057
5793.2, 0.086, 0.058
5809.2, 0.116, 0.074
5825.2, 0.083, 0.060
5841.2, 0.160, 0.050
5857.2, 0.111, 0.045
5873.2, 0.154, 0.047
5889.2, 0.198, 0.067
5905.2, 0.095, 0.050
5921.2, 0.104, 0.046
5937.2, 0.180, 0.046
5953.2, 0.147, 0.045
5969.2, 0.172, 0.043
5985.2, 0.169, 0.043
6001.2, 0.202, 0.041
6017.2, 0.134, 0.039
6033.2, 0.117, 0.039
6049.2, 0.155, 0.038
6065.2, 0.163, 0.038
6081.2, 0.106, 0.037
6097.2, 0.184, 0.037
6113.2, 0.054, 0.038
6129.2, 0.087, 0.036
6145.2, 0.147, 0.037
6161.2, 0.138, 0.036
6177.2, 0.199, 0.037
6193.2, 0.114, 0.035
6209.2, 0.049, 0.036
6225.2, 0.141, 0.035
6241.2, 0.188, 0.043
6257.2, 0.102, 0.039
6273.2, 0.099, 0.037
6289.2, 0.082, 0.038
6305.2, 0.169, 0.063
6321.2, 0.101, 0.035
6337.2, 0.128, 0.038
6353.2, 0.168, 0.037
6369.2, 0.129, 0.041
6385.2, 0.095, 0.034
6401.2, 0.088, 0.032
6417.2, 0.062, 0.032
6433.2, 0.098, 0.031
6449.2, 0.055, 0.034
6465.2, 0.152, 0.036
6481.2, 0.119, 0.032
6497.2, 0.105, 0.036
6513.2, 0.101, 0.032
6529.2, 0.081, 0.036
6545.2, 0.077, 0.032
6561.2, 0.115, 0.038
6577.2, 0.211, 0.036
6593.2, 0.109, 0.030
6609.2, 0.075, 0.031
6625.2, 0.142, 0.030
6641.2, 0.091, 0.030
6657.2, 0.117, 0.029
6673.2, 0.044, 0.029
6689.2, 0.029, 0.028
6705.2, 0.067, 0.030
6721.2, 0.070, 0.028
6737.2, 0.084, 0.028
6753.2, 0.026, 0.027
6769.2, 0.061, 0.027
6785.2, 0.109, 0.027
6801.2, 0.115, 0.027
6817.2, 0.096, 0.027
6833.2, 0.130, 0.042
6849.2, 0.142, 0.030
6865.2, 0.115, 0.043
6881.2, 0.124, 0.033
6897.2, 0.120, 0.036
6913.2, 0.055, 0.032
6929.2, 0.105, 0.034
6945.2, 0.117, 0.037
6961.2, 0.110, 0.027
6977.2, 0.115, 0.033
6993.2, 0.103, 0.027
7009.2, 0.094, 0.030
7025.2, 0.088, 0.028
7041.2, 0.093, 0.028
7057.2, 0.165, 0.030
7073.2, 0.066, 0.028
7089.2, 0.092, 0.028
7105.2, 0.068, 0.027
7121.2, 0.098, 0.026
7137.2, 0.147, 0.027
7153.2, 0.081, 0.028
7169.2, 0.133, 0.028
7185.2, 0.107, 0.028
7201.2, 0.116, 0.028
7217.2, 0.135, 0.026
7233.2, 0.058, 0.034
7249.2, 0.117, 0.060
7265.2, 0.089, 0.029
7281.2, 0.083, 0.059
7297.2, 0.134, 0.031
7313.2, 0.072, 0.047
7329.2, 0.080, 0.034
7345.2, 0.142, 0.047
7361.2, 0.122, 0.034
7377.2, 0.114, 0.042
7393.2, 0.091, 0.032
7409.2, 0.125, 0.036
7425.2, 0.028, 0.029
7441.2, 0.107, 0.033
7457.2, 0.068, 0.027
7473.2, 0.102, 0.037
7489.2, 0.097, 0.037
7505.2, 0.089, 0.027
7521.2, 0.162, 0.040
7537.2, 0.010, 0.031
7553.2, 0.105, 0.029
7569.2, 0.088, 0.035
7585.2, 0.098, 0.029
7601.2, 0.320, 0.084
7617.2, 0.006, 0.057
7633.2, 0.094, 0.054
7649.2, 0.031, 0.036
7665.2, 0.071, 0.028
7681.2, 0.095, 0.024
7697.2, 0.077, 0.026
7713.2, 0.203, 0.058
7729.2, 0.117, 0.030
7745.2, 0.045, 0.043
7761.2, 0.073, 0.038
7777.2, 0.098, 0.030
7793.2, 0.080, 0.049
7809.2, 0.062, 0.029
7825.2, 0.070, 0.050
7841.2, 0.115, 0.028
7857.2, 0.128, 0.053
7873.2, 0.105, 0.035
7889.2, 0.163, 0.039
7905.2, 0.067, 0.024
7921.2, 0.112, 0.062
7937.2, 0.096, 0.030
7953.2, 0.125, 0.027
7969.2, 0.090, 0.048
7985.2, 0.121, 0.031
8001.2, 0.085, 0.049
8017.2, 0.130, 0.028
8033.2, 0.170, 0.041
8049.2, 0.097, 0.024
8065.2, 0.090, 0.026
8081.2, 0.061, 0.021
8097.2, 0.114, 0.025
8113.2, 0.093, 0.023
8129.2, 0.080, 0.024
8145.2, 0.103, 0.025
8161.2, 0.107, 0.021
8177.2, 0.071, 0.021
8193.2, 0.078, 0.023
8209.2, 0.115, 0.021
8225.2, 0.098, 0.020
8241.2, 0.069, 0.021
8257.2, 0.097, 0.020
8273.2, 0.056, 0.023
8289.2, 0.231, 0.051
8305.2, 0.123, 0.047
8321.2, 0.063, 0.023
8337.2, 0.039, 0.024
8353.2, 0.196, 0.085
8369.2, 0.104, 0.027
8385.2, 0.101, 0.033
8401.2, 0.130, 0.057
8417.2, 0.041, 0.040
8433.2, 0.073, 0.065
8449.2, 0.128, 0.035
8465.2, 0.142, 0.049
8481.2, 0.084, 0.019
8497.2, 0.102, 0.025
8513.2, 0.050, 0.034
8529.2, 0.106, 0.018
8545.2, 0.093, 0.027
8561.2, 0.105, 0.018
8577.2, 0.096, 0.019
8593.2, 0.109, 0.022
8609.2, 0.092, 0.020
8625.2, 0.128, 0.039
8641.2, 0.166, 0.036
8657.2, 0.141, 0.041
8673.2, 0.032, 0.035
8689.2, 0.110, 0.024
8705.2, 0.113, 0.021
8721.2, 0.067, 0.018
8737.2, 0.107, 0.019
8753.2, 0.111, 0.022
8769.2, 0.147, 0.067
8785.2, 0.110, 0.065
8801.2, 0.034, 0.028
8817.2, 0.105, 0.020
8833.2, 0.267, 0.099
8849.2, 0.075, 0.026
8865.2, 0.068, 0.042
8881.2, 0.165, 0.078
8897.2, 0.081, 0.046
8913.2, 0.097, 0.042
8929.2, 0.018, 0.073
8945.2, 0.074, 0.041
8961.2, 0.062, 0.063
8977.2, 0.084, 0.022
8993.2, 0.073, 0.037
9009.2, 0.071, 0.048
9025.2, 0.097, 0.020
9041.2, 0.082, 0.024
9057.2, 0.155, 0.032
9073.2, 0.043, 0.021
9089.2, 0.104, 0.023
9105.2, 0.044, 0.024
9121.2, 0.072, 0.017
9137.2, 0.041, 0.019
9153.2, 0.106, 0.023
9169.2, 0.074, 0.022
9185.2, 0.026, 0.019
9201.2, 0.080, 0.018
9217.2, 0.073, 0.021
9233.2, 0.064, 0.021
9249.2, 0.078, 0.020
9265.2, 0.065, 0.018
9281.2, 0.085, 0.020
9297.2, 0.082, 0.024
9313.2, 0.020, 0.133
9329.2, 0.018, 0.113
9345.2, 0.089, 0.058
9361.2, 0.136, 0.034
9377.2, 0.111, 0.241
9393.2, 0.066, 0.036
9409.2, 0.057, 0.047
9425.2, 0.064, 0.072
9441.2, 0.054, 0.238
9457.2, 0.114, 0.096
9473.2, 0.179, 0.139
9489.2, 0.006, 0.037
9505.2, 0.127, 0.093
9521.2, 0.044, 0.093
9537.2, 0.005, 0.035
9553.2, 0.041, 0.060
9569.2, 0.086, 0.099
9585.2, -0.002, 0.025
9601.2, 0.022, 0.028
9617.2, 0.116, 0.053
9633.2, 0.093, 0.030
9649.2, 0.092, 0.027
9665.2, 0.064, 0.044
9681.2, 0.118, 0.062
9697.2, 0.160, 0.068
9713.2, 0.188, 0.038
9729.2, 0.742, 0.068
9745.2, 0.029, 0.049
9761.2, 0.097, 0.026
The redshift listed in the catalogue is 1.608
